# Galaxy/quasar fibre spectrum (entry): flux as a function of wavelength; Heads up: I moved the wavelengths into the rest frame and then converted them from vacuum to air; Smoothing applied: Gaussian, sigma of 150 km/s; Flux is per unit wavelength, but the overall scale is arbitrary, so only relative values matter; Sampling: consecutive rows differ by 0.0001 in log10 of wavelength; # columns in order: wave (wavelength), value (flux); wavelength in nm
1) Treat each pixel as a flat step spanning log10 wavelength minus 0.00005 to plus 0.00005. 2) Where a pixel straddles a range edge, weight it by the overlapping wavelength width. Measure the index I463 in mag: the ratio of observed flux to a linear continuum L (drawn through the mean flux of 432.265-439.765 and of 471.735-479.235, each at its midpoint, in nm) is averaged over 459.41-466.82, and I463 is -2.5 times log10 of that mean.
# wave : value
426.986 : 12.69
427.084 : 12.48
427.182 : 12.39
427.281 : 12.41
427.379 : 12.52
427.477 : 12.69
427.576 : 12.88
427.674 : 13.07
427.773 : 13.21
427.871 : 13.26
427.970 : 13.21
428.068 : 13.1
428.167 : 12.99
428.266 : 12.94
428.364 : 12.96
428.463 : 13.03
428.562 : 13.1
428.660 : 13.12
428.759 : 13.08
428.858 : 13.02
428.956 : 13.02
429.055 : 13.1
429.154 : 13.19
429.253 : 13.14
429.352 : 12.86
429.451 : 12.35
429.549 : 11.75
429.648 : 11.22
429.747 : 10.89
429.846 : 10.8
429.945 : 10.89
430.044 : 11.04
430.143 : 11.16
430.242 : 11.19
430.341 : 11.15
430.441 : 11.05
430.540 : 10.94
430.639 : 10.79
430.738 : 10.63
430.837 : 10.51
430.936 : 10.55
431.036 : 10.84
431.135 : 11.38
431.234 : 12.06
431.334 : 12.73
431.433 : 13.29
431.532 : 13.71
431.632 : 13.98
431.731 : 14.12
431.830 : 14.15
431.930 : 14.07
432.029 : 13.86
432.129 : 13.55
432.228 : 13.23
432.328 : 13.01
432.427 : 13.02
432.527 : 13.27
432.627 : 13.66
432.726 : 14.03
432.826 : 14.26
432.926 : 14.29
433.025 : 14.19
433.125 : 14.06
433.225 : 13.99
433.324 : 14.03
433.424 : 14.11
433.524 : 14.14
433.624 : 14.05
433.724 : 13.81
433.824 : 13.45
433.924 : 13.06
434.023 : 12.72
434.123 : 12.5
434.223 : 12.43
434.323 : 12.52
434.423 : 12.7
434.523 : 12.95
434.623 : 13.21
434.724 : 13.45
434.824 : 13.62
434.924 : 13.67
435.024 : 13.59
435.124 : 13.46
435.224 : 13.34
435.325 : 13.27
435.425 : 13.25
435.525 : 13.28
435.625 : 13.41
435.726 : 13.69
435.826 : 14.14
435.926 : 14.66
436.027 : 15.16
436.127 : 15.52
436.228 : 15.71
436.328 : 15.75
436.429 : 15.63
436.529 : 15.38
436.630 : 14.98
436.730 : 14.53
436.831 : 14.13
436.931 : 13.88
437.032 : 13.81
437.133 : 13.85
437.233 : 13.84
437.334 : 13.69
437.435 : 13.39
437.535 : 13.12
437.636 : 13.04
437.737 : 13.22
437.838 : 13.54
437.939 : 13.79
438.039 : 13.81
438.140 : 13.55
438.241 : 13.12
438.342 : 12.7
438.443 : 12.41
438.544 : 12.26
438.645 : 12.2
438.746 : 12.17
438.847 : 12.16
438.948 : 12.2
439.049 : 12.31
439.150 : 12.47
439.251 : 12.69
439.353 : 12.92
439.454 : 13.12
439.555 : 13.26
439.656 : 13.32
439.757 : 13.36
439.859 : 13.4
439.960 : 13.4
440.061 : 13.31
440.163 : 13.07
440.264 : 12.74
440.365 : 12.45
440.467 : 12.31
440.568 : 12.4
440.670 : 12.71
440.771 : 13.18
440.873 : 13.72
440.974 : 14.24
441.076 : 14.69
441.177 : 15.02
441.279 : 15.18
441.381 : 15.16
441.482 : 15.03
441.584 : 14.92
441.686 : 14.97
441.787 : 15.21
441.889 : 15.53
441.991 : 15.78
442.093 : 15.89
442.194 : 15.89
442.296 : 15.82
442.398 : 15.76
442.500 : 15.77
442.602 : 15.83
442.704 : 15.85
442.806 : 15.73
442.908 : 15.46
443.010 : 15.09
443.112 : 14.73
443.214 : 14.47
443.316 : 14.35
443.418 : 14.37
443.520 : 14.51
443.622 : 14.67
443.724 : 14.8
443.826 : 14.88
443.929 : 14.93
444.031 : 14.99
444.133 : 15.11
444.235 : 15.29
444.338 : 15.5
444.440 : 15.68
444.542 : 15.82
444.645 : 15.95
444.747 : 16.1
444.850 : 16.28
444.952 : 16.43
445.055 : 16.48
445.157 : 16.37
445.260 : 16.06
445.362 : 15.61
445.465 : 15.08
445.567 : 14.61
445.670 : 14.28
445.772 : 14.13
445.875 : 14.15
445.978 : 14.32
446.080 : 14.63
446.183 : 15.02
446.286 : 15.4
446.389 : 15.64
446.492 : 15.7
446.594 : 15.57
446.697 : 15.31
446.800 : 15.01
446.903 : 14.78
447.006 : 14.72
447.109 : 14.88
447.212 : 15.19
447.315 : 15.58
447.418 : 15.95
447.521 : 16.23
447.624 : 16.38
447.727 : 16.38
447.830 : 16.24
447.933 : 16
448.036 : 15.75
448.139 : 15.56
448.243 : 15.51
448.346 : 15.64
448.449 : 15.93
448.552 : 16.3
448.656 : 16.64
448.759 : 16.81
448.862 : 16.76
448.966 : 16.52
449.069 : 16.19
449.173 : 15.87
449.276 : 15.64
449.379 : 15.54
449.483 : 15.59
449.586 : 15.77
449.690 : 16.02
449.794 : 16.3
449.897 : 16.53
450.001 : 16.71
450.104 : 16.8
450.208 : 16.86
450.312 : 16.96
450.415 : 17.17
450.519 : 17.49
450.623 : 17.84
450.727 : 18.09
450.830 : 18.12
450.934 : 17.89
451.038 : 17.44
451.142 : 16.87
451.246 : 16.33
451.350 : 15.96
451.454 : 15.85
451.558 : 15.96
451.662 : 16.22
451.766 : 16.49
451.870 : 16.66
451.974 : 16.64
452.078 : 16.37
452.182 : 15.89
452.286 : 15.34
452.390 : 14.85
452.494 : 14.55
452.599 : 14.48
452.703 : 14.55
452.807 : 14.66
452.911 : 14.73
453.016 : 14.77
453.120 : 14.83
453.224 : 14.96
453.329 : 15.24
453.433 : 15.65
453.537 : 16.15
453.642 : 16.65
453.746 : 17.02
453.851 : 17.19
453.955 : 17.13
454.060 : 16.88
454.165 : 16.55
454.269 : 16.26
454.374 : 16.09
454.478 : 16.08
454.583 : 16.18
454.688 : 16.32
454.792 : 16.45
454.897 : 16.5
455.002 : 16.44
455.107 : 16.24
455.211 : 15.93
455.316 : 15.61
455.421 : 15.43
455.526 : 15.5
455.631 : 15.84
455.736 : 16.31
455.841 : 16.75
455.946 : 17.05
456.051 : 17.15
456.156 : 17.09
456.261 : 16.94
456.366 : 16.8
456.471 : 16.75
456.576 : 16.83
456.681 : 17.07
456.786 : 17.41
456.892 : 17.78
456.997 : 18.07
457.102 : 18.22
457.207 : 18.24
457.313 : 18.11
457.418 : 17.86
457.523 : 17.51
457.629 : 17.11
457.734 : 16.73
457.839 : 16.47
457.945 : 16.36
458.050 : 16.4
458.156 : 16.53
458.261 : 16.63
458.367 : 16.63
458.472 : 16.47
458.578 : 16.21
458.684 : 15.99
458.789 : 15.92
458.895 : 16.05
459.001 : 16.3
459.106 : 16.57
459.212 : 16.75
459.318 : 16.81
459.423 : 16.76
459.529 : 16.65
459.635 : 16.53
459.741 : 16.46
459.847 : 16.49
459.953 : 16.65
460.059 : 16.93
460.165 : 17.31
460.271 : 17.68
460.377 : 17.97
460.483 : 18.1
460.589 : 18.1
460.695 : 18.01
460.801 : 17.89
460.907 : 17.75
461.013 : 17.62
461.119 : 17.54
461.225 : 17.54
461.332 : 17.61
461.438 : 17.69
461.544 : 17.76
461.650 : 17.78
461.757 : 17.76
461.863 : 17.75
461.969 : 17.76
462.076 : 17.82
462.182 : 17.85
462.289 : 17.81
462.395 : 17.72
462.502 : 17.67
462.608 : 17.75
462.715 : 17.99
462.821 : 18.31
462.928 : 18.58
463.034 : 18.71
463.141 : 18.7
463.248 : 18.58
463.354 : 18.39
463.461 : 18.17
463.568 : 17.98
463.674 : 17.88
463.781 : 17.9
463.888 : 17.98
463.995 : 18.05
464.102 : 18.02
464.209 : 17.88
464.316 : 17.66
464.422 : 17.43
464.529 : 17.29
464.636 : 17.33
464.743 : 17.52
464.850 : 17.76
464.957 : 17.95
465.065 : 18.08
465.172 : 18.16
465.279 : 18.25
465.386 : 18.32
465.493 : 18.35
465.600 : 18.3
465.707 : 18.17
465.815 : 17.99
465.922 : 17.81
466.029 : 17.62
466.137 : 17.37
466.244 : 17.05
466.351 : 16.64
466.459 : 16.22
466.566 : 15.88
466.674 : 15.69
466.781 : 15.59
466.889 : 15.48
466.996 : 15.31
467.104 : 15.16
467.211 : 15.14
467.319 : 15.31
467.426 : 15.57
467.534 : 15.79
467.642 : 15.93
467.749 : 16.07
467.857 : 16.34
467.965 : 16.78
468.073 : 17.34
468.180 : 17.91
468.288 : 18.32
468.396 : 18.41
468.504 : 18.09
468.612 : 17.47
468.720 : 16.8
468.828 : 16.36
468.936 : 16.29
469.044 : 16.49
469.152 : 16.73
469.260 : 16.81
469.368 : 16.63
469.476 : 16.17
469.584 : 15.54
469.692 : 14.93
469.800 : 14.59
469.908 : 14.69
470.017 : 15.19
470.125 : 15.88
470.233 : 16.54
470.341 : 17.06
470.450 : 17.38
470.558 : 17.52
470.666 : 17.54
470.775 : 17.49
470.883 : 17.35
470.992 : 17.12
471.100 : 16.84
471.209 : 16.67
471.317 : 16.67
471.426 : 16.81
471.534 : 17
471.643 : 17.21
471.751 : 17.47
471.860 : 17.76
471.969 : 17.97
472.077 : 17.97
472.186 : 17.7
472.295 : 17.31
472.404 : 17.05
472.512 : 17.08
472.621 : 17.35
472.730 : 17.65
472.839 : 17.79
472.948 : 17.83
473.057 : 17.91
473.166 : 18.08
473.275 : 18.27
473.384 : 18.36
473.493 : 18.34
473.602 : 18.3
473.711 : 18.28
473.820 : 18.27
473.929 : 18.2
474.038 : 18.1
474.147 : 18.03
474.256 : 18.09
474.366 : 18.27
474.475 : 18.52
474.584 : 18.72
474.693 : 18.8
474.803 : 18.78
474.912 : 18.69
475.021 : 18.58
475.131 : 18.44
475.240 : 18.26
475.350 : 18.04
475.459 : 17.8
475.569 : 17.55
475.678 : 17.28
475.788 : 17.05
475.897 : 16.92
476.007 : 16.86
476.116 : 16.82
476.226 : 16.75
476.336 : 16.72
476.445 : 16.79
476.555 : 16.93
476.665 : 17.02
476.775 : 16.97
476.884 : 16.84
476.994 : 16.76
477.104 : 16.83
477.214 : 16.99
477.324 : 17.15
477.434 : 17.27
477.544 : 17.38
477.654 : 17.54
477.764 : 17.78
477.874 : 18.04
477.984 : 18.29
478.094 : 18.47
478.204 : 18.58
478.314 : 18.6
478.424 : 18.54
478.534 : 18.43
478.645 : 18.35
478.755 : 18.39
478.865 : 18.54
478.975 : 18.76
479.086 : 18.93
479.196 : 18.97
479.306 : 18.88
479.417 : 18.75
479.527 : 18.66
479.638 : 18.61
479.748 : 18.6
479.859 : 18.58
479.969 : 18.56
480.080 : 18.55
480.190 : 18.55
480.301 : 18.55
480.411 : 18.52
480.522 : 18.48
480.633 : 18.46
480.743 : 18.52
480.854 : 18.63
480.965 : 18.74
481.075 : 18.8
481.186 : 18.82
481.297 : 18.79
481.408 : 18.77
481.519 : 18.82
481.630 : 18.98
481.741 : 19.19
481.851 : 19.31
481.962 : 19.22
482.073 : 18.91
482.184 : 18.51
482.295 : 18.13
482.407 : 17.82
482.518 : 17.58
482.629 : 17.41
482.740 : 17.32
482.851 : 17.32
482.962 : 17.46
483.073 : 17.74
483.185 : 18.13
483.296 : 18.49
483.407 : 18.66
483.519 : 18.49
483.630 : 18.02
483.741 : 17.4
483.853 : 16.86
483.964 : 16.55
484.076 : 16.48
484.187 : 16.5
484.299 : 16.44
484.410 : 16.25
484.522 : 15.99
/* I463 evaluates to -0.07 mag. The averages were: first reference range 13.6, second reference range 17.8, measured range 17.6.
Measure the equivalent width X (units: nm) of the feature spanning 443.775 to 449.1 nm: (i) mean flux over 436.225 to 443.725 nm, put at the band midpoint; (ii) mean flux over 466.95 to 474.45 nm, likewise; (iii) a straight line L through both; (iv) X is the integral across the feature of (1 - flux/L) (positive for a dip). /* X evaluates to -0.34 nm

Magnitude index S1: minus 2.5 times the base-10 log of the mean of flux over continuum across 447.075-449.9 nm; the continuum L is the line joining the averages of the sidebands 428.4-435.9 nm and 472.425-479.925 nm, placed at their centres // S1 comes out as -0.09 mag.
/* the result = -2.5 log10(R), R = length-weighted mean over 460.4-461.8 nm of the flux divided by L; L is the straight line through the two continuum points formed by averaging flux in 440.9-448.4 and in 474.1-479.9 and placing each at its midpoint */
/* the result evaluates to -0.07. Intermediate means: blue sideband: 15.3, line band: 17.8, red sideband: 17.9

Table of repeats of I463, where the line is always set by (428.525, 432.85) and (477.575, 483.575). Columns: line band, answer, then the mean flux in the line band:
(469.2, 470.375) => 0.088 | 15.8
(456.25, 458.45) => -0.101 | 17.2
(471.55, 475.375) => -0.027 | 18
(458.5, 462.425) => -0.079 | 17.2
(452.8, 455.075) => -0.058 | 16.1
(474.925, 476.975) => 0.034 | 17.3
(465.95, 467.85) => 0.051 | 16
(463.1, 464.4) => -0.105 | 18.1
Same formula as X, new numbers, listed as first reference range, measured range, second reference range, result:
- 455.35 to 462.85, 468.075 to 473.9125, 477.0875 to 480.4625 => 0.22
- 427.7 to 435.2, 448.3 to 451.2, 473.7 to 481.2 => -0.34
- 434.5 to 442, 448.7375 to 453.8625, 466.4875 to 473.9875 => -0.41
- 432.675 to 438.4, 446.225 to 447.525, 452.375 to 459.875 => -0.01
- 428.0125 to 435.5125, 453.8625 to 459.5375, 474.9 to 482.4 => -0.38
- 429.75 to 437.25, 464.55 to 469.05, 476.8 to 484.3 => -0.07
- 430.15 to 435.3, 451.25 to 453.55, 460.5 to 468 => 0.04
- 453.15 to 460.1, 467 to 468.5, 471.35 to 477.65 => 0.07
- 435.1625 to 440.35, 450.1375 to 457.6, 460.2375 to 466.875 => -0.15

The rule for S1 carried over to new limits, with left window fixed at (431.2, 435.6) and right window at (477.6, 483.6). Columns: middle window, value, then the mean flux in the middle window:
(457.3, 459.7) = -0.034 mag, 16.6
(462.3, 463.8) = -0.098 mag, 18.2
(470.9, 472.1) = 0.018 mag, 17.2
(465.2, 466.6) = -0.042 mag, 17.6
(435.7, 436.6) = -0.100 mag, 15.1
